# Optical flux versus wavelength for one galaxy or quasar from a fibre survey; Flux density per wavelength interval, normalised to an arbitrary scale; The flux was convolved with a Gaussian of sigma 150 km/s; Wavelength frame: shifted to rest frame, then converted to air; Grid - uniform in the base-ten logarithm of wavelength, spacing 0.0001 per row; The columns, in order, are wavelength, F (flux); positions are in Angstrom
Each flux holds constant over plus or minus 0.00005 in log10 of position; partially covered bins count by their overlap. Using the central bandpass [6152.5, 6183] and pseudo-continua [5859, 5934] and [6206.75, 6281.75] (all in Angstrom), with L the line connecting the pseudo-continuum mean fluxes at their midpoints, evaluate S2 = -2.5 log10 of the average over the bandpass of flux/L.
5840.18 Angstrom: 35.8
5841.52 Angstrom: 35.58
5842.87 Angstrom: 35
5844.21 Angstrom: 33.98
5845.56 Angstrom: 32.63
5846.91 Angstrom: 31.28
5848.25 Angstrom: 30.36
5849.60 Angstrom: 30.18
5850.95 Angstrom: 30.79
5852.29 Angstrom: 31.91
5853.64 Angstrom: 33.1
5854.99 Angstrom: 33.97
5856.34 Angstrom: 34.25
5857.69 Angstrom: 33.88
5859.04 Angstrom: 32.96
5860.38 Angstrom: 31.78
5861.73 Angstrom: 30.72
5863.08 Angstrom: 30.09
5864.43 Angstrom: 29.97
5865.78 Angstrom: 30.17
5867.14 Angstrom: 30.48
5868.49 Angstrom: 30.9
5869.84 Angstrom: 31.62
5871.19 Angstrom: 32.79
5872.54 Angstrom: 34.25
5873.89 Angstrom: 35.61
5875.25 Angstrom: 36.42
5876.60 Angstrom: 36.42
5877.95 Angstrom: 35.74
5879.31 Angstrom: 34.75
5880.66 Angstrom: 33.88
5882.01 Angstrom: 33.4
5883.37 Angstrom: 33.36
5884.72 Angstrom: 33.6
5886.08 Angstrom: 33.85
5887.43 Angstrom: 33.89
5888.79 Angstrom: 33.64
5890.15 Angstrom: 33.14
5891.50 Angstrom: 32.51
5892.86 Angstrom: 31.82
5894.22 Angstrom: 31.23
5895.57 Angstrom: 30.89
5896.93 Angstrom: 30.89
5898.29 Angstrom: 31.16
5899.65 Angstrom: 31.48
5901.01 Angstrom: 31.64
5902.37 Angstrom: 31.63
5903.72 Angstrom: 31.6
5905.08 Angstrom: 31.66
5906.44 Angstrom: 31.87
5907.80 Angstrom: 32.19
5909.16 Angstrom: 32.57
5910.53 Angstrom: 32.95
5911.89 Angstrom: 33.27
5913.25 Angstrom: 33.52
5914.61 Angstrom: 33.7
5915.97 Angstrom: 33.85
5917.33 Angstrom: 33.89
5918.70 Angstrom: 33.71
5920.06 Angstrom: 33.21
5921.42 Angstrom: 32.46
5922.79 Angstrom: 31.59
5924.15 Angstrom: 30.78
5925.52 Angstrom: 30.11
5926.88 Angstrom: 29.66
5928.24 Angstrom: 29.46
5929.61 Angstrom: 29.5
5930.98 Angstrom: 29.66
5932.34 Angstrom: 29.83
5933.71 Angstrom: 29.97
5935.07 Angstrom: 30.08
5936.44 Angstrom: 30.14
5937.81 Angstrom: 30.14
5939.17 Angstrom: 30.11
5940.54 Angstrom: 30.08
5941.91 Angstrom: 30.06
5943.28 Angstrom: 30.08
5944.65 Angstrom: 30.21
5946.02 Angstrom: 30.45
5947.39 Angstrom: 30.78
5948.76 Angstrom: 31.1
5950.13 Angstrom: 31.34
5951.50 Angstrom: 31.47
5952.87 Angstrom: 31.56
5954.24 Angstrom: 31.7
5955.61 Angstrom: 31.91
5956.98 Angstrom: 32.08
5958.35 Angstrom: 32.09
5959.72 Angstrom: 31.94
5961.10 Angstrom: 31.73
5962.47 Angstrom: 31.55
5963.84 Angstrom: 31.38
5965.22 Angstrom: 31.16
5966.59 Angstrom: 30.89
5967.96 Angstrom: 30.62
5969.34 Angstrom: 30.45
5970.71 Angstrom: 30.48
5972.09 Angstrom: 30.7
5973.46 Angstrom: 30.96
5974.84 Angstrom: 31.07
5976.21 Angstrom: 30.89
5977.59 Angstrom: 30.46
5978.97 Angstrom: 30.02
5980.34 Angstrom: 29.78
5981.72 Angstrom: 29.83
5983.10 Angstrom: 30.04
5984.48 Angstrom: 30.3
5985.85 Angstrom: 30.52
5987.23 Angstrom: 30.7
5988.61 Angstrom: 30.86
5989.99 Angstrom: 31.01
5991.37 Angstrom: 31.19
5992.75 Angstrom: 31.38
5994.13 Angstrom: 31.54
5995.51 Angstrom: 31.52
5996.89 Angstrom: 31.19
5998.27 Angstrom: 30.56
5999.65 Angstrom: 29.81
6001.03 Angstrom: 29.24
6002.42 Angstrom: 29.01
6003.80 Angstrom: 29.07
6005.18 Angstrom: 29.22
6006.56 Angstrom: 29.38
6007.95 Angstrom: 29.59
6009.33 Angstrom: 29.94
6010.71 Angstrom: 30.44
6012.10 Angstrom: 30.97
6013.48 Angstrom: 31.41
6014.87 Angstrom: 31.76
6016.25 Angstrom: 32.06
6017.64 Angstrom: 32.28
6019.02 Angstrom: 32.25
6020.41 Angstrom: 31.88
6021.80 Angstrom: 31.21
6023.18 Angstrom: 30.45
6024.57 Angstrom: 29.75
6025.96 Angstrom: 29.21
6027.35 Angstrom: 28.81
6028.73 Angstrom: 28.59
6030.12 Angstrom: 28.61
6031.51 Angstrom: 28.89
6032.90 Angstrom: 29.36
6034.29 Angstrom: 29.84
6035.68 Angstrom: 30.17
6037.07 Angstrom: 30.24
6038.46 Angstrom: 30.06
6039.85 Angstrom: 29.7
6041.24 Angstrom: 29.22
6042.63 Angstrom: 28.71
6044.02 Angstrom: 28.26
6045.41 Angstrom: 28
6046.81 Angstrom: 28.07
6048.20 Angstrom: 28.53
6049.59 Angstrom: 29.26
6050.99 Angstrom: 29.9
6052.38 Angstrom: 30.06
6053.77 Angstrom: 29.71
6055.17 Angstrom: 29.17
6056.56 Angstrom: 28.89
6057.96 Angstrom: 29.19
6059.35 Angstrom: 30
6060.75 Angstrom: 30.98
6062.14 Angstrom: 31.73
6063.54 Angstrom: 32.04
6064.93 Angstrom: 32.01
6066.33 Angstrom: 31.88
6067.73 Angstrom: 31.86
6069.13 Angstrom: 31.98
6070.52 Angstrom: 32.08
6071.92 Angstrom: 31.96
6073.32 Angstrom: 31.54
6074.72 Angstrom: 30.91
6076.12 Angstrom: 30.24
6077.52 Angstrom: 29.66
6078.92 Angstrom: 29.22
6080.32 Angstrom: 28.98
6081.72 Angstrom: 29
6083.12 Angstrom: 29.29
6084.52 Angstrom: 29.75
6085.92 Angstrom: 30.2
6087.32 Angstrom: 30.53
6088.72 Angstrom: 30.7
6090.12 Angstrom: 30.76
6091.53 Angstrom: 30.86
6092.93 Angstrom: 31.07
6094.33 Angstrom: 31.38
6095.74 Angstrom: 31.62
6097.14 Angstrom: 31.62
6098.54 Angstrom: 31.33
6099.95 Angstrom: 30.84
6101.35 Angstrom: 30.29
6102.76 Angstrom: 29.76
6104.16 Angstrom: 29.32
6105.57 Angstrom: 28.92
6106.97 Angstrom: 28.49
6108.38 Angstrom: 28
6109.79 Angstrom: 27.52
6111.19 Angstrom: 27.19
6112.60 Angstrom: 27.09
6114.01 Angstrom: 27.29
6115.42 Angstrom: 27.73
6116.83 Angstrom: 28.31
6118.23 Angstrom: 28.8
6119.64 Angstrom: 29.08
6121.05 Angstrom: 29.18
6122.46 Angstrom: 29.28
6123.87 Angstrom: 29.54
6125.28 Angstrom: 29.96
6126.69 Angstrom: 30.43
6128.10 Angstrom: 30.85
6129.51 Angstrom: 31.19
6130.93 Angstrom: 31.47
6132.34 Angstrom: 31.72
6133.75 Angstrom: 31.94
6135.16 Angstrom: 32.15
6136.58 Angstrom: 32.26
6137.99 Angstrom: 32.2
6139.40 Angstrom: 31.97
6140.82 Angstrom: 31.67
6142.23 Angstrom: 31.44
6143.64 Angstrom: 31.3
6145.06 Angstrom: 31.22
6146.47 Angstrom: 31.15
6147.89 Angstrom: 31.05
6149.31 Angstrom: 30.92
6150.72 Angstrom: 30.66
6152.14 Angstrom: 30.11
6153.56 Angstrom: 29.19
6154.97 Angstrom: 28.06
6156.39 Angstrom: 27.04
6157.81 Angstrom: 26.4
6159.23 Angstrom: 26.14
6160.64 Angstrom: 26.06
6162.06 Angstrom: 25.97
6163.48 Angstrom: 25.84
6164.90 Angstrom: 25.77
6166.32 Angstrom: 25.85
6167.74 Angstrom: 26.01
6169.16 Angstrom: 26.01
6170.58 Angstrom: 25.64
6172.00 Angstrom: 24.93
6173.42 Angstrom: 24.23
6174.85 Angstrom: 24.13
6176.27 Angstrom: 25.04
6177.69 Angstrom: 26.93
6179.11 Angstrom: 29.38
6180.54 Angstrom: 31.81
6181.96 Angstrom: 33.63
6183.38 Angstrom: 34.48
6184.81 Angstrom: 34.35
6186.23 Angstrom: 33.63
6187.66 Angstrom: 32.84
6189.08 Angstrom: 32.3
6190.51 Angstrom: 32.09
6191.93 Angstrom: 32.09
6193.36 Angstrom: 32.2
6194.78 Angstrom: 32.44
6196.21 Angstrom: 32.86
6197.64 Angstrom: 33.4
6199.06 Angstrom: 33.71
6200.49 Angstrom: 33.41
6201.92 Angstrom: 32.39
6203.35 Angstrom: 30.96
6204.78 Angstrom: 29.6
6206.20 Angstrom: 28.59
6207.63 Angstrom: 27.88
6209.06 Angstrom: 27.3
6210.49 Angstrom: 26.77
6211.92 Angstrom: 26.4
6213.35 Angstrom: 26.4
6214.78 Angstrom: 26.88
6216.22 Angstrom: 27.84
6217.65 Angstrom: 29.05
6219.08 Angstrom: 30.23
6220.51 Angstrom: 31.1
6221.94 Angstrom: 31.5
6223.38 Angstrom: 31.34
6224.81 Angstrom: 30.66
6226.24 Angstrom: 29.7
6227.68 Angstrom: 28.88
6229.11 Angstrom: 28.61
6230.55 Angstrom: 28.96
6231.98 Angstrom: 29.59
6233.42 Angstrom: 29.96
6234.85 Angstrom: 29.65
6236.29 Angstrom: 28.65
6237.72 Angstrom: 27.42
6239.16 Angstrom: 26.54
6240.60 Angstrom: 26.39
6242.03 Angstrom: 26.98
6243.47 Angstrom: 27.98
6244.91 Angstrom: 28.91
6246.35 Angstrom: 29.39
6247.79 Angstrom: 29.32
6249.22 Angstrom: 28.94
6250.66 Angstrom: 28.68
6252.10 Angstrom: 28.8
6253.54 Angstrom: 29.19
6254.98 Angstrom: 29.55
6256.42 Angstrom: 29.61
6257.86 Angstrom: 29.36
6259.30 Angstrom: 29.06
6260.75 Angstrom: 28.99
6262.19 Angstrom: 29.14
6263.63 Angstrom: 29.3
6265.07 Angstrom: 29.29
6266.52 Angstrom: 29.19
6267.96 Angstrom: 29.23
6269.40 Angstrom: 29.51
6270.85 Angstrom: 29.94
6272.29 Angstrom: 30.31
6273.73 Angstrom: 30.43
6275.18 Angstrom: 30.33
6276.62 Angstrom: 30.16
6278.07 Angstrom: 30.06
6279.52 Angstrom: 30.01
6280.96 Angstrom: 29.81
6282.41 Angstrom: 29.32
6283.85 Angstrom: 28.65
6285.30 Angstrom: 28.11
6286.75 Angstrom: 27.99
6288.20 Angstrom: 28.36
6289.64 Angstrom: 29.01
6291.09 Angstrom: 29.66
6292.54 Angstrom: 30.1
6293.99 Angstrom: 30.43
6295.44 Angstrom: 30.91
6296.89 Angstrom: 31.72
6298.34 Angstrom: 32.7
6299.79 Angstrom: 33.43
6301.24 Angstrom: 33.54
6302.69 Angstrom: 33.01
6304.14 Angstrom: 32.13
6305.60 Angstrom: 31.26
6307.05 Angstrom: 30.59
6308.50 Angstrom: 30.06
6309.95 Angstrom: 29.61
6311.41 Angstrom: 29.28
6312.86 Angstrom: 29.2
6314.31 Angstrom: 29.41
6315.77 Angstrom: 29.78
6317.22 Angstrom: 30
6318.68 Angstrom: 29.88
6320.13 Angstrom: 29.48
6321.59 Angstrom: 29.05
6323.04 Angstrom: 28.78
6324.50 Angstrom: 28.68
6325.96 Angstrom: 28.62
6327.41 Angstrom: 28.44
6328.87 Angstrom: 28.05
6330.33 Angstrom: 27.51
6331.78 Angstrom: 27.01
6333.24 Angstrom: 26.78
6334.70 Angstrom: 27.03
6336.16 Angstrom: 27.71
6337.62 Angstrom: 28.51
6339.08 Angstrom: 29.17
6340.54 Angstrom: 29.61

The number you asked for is 0.11 mag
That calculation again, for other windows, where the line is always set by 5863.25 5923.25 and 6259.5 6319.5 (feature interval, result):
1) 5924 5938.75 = 0.090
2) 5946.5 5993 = 0.043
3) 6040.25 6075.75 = 0.050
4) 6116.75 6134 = 0.037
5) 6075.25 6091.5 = 0.056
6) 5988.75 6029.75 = 0.052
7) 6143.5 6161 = 0.067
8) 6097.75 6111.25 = 0.074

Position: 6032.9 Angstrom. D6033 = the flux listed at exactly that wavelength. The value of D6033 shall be 29.36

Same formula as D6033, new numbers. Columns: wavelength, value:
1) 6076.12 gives 30.24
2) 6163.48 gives 25.84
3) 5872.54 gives 34.25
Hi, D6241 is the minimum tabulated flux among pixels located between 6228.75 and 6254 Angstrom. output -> 26.39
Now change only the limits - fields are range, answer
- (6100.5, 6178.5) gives 24.13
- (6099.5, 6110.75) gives 27.52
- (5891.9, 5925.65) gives 30.11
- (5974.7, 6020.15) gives 29.01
